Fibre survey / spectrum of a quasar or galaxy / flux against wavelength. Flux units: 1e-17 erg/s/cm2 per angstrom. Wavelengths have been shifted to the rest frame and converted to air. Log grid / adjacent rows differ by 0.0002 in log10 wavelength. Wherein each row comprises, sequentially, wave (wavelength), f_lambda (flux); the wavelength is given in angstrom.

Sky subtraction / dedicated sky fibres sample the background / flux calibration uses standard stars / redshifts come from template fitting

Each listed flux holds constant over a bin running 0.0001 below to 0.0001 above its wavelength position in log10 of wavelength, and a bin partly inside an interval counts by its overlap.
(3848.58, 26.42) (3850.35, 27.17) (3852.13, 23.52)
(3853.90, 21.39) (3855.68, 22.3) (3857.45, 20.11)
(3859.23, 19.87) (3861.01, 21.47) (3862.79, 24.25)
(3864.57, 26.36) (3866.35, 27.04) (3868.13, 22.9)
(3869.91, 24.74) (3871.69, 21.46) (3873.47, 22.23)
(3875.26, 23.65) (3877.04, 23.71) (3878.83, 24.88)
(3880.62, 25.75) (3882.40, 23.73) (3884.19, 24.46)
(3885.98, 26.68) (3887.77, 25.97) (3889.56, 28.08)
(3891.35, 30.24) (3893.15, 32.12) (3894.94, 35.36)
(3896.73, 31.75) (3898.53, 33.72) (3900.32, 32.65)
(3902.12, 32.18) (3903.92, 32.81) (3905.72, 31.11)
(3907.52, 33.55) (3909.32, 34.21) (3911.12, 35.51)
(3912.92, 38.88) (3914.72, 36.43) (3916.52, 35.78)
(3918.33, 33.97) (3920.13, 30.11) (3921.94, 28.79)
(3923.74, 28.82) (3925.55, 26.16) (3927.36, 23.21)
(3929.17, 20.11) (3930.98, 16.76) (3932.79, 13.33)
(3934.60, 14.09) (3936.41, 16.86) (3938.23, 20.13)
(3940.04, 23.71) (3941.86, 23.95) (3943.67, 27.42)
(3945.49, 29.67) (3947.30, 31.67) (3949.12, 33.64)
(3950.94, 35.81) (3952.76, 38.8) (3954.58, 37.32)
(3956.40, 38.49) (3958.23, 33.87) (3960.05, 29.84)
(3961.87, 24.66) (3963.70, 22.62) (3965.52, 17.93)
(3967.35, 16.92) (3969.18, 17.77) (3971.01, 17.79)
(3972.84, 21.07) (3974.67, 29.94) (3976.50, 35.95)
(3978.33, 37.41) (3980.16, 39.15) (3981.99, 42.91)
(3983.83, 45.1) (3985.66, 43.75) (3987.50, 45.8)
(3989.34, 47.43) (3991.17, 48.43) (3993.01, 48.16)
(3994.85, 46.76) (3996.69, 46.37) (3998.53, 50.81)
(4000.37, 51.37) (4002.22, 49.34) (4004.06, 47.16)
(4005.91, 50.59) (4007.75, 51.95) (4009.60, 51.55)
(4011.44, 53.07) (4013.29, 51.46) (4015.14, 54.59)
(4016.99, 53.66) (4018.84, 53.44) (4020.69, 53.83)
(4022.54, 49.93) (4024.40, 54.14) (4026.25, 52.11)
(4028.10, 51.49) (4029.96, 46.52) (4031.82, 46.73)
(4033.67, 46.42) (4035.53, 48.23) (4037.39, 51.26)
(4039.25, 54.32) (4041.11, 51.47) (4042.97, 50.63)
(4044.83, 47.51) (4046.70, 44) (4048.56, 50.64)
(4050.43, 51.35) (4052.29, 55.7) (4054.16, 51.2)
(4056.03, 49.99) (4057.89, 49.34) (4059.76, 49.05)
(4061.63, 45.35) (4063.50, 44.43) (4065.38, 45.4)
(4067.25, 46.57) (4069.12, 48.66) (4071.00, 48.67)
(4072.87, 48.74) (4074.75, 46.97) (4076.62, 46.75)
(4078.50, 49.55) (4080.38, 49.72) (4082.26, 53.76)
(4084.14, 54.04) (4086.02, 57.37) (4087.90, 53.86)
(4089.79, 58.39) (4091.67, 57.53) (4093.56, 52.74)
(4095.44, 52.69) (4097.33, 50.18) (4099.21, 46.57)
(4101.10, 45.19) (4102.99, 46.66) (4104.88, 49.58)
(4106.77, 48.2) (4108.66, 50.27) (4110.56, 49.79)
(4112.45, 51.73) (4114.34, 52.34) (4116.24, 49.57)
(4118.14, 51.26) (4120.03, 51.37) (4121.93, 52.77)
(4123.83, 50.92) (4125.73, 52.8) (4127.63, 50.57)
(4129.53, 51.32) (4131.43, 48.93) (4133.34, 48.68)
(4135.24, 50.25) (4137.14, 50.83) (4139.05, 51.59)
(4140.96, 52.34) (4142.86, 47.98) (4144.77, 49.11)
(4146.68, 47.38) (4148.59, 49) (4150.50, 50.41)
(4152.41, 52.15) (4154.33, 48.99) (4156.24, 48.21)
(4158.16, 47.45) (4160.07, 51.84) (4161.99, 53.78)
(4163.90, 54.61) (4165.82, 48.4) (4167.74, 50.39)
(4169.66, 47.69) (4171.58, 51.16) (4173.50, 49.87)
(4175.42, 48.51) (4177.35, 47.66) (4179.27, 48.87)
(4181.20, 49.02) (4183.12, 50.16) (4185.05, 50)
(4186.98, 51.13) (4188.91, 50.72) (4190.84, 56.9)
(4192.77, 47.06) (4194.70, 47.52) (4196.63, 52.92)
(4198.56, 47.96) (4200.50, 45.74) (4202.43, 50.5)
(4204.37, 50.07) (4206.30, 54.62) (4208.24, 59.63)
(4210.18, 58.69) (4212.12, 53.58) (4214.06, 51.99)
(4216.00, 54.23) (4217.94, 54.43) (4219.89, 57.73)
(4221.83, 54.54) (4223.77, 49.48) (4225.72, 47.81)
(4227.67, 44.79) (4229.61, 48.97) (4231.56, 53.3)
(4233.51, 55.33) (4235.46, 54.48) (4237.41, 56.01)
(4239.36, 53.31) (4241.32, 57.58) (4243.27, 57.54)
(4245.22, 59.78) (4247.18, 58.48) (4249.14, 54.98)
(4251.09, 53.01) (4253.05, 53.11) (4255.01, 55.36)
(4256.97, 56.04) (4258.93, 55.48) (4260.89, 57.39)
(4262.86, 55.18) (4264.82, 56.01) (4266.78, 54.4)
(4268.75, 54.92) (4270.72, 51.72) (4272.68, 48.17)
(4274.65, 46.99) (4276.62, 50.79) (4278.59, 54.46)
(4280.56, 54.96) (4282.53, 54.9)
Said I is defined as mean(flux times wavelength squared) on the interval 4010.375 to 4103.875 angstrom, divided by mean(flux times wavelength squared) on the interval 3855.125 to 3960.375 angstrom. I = 1.9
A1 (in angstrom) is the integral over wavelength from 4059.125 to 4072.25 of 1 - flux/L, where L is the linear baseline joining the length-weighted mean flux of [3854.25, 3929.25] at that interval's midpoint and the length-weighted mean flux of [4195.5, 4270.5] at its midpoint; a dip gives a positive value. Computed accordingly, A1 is -1.8 angstrom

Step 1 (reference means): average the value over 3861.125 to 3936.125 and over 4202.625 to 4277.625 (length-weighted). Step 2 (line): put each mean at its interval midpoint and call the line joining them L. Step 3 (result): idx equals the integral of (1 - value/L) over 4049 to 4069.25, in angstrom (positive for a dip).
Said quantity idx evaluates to -4.5 angstrom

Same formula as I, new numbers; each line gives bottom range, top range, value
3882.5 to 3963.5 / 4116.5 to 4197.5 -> 1.93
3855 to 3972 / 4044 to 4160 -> 2.03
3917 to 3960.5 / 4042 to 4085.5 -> 1.91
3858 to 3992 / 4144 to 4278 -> 2.06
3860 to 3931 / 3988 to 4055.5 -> 1.89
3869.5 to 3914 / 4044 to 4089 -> 1.85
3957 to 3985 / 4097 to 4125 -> 1.83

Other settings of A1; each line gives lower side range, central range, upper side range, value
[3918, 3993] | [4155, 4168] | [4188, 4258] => -0.7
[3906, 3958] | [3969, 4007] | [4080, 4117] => -5.0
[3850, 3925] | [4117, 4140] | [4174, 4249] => -2.4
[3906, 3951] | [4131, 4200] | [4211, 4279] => -4.2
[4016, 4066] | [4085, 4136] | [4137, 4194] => -1.2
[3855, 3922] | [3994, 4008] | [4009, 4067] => -1.4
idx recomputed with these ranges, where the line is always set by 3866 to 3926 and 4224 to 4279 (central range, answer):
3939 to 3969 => 4.1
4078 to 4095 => -4.7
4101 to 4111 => -1.1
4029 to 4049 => -4.9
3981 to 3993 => -3.4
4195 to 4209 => -0.3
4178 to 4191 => -0.4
